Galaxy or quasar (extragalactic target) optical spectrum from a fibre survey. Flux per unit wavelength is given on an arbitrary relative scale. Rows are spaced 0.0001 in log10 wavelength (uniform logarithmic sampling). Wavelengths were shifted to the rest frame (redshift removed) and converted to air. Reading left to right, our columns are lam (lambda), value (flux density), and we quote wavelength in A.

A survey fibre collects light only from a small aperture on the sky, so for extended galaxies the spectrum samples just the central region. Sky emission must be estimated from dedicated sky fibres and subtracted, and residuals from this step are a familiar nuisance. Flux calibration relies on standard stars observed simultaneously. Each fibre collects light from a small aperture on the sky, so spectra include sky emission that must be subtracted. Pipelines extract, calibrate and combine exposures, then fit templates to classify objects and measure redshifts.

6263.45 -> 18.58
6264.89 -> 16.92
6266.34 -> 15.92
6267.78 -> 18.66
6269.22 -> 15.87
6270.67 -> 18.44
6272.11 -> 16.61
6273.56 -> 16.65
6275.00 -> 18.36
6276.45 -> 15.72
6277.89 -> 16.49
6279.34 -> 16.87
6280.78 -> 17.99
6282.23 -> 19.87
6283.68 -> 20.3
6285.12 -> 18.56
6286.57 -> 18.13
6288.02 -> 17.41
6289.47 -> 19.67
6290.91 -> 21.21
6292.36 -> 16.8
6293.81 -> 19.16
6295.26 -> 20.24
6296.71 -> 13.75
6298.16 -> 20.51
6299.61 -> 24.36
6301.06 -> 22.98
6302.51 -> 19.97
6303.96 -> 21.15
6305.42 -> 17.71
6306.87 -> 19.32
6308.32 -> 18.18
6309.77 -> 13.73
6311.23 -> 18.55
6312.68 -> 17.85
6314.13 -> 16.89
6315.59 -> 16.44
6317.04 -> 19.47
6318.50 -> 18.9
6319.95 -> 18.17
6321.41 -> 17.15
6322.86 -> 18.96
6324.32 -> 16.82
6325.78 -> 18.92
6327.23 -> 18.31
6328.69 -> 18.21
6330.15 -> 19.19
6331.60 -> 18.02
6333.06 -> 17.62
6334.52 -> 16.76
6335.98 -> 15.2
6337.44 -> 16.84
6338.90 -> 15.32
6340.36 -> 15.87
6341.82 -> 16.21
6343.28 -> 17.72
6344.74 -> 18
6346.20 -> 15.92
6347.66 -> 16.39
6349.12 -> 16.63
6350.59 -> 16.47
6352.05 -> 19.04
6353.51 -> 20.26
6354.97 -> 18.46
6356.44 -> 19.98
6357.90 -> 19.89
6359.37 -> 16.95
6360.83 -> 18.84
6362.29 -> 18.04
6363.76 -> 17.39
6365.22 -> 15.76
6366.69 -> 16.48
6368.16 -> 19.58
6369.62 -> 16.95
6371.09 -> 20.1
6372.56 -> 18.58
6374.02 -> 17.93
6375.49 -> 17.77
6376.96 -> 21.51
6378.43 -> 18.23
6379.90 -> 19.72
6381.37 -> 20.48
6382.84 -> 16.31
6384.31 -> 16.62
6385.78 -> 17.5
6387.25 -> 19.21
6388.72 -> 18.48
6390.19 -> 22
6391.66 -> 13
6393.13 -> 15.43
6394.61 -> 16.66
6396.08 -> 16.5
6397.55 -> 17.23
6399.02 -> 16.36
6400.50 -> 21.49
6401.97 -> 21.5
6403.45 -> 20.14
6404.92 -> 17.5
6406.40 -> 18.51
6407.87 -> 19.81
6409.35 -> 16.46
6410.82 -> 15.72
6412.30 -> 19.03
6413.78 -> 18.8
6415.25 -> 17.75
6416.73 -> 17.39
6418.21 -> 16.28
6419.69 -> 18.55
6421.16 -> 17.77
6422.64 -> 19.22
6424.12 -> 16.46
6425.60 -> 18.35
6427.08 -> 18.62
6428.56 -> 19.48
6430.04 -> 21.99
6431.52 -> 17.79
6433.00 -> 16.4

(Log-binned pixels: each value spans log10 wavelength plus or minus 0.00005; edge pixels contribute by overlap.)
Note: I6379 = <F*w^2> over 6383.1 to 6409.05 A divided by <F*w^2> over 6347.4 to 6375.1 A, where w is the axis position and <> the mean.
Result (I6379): 1.0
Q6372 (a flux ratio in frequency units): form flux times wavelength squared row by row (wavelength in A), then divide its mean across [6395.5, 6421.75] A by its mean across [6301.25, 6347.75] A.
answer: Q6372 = 1.1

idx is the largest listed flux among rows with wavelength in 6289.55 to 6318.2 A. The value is 24.36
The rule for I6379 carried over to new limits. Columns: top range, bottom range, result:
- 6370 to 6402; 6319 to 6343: 1.07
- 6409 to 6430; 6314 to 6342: 1.06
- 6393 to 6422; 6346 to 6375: 1.01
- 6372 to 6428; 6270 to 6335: 1.02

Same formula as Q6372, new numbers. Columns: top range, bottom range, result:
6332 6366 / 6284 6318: 0.94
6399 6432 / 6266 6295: 1.07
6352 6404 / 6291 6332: 1.01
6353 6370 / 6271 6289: 1.05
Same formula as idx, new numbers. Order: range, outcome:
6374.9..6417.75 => 22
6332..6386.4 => 21.51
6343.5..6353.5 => 19.04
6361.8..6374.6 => 20.1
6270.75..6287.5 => 20.3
